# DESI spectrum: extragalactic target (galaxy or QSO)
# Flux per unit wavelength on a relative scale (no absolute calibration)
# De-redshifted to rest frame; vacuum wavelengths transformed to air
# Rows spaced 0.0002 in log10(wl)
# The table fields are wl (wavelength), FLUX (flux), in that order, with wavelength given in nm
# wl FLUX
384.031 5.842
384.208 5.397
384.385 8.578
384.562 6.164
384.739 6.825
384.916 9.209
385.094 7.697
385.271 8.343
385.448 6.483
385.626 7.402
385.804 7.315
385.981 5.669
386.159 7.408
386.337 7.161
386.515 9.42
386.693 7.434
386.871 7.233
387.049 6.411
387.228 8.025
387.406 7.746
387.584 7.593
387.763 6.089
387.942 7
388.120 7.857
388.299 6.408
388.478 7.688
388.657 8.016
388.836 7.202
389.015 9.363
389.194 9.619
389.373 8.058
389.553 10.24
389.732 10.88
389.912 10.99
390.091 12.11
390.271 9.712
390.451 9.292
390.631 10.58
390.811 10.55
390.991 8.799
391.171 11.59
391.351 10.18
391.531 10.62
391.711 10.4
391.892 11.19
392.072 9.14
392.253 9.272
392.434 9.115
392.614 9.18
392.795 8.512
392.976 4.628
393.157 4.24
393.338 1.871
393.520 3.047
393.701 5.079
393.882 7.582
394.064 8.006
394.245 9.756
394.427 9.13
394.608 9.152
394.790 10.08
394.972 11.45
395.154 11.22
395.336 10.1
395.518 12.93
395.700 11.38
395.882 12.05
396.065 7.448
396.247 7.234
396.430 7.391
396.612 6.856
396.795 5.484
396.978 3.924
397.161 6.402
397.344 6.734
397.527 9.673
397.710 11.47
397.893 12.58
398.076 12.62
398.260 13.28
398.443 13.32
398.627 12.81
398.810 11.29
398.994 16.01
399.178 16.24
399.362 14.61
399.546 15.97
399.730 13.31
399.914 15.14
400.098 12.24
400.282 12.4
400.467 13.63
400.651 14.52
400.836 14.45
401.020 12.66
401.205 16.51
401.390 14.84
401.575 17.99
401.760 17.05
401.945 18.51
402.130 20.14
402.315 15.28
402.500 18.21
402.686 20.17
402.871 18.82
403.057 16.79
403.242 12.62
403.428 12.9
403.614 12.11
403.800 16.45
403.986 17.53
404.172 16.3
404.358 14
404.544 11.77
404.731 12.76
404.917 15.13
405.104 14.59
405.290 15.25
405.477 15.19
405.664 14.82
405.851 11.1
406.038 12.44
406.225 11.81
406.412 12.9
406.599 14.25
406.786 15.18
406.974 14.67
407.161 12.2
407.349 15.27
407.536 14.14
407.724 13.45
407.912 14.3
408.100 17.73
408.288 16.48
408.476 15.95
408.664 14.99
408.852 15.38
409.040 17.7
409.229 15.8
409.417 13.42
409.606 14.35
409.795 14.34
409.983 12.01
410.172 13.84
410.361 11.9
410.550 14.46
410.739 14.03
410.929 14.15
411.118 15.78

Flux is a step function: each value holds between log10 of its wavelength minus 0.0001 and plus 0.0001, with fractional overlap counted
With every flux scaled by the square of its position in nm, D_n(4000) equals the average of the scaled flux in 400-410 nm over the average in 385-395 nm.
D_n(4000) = 1.94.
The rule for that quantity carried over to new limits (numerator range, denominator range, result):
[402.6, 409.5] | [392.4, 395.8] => 1.90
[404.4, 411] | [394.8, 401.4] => 1.28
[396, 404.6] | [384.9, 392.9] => 1.64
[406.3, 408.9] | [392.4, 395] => 2.18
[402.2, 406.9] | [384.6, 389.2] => 2.15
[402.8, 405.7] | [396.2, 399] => 1.58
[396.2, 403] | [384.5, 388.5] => 1.95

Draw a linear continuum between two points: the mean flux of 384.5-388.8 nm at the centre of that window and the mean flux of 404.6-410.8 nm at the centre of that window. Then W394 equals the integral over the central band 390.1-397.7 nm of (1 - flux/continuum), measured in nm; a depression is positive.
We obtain 0.80 nm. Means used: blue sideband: 7.36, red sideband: 14.3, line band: 8.63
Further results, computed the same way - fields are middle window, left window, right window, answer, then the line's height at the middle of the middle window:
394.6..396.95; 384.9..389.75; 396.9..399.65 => 0.34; 10.9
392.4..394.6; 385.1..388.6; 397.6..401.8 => 0.84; 10.8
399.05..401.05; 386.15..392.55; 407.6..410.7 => -0.35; 12.1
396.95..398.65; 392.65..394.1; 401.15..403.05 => 0.20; 11.7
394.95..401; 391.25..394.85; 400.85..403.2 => 0.74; 13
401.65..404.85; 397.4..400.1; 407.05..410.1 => -0.45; 14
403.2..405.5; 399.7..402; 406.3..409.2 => 0.08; 14.9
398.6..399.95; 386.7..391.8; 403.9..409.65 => -0.26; 12.1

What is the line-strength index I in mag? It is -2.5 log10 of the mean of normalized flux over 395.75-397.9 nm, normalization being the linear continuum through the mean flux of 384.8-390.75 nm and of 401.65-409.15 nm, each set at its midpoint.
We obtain 0.42 mag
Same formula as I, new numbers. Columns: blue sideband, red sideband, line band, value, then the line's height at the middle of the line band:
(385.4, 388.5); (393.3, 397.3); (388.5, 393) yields -0.25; 7.65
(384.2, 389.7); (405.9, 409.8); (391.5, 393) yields 0.02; 9.41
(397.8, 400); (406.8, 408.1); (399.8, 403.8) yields -0.11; 14.1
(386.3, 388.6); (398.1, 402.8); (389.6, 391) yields -0.15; 9.11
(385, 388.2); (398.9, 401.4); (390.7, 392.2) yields -0.04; 9.89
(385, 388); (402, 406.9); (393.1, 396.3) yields 0.27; 10.8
